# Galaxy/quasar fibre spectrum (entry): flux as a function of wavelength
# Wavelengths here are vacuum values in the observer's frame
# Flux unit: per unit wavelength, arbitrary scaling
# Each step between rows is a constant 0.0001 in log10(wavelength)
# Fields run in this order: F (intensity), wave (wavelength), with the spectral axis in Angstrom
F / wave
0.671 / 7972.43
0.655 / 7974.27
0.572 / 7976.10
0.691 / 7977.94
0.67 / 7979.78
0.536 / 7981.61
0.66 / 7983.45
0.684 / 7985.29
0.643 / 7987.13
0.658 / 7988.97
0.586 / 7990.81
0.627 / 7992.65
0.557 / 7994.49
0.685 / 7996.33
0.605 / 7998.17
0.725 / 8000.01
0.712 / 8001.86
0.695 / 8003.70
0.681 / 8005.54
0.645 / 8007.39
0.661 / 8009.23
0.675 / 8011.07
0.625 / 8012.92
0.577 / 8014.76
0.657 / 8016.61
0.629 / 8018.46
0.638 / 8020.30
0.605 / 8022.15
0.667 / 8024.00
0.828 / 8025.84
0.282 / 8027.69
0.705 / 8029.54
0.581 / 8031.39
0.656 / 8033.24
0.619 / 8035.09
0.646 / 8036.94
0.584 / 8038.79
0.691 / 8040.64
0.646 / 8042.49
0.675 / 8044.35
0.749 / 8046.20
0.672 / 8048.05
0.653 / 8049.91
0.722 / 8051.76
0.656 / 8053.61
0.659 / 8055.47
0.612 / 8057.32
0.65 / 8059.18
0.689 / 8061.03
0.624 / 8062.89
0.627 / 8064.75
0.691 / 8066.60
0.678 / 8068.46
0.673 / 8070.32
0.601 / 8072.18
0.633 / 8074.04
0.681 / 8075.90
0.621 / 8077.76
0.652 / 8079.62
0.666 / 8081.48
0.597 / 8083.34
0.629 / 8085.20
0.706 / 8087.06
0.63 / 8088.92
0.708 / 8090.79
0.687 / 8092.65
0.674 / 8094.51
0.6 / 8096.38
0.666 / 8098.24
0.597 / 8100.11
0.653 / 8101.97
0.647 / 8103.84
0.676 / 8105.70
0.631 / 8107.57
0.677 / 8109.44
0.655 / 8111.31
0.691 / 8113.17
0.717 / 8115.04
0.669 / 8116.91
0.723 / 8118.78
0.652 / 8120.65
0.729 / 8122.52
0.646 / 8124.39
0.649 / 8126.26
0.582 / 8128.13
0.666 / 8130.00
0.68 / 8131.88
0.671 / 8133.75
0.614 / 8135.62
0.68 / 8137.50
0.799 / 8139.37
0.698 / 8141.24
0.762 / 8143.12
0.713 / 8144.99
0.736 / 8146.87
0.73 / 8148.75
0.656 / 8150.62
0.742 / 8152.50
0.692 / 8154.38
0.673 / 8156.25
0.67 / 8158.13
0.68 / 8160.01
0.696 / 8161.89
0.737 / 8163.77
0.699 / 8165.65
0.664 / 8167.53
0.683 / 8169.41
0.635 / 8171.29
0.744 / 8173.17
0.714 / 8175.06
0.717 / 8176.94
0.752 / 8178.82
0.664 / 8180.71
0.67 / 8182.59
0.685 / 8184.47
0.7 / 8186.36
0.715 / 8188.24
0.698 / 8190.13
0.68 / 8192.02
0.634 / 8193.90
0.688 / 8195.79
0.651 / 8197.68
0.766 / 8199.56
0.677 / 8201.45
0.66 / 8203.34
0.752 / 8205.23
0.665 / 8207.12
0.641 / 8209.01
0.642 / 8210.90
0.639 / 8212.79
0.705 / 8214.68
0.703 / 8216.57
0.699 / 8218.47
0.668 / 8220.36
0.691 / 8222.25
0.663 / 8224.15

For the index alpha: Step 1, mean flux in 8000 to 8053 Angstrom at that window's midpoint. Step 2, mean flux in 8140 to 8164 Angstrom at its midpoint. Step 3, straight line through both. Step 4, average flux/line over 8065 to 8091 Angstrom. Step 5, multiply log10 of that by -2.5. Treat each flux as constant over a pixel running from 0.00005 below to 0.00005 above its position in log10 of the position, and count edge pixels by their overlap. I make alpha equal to 0.03 mag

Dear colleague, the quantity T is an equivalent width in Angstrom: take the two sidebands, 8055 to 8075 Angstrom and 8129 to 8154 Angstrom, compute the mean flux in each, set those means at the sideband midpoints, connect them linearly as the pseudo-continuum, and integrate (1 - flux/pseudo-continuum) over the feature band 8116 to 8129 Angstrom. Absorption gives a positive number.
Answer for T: 0.46 Angstrom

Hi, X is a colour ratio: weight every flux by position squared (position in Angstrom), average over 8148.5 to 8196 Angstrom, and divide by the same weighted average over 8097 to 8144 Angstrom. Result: 1.04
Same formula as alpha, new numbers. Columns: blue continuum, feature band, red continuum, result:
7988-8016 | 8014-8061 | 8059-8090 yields 0.01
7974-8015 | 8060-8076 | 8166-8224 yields 0.01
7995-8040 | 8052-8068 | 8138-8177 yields 0.01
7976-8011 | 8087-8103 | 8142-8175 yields 0.04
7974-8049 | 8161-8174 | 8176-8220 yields -0.02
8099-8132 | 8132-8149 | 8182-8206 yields -0.06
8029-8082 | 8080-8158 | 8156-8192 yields 0.00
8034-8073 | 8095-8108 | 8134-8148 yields 0.08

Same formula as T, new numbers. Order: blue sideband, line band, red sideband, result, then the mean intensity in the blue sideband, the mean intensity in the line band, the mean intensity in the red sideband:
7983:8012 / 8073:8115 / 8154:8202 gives 1.3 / 0.656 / 0.655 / 0.692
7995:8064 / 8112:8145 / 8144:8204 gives -0.2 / 0.65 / 0.685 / 0.695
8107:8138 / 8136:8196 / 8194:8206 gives -1.6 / 0.667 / 0.699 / 0.694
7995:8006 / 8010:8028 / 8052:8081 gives 1.1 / 0.679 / 0.63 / 0.652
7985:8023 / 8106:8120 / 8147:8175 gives 0.0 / 0.646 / 0.679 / 0.695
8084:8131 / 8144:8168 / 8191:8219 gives -1.0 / 0.662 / 0.7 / 0.68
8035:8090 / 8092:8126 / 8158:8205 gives 0.2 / 0.655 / 0.666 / 0.692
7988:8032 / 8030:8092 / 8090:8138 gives -0.4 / 0.638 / 0.654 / 0.663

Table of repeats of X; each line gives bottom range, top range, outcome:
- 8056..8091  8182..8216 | 1.08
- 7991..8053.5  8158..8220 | 1.11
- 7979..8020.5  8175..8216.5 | 1.12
